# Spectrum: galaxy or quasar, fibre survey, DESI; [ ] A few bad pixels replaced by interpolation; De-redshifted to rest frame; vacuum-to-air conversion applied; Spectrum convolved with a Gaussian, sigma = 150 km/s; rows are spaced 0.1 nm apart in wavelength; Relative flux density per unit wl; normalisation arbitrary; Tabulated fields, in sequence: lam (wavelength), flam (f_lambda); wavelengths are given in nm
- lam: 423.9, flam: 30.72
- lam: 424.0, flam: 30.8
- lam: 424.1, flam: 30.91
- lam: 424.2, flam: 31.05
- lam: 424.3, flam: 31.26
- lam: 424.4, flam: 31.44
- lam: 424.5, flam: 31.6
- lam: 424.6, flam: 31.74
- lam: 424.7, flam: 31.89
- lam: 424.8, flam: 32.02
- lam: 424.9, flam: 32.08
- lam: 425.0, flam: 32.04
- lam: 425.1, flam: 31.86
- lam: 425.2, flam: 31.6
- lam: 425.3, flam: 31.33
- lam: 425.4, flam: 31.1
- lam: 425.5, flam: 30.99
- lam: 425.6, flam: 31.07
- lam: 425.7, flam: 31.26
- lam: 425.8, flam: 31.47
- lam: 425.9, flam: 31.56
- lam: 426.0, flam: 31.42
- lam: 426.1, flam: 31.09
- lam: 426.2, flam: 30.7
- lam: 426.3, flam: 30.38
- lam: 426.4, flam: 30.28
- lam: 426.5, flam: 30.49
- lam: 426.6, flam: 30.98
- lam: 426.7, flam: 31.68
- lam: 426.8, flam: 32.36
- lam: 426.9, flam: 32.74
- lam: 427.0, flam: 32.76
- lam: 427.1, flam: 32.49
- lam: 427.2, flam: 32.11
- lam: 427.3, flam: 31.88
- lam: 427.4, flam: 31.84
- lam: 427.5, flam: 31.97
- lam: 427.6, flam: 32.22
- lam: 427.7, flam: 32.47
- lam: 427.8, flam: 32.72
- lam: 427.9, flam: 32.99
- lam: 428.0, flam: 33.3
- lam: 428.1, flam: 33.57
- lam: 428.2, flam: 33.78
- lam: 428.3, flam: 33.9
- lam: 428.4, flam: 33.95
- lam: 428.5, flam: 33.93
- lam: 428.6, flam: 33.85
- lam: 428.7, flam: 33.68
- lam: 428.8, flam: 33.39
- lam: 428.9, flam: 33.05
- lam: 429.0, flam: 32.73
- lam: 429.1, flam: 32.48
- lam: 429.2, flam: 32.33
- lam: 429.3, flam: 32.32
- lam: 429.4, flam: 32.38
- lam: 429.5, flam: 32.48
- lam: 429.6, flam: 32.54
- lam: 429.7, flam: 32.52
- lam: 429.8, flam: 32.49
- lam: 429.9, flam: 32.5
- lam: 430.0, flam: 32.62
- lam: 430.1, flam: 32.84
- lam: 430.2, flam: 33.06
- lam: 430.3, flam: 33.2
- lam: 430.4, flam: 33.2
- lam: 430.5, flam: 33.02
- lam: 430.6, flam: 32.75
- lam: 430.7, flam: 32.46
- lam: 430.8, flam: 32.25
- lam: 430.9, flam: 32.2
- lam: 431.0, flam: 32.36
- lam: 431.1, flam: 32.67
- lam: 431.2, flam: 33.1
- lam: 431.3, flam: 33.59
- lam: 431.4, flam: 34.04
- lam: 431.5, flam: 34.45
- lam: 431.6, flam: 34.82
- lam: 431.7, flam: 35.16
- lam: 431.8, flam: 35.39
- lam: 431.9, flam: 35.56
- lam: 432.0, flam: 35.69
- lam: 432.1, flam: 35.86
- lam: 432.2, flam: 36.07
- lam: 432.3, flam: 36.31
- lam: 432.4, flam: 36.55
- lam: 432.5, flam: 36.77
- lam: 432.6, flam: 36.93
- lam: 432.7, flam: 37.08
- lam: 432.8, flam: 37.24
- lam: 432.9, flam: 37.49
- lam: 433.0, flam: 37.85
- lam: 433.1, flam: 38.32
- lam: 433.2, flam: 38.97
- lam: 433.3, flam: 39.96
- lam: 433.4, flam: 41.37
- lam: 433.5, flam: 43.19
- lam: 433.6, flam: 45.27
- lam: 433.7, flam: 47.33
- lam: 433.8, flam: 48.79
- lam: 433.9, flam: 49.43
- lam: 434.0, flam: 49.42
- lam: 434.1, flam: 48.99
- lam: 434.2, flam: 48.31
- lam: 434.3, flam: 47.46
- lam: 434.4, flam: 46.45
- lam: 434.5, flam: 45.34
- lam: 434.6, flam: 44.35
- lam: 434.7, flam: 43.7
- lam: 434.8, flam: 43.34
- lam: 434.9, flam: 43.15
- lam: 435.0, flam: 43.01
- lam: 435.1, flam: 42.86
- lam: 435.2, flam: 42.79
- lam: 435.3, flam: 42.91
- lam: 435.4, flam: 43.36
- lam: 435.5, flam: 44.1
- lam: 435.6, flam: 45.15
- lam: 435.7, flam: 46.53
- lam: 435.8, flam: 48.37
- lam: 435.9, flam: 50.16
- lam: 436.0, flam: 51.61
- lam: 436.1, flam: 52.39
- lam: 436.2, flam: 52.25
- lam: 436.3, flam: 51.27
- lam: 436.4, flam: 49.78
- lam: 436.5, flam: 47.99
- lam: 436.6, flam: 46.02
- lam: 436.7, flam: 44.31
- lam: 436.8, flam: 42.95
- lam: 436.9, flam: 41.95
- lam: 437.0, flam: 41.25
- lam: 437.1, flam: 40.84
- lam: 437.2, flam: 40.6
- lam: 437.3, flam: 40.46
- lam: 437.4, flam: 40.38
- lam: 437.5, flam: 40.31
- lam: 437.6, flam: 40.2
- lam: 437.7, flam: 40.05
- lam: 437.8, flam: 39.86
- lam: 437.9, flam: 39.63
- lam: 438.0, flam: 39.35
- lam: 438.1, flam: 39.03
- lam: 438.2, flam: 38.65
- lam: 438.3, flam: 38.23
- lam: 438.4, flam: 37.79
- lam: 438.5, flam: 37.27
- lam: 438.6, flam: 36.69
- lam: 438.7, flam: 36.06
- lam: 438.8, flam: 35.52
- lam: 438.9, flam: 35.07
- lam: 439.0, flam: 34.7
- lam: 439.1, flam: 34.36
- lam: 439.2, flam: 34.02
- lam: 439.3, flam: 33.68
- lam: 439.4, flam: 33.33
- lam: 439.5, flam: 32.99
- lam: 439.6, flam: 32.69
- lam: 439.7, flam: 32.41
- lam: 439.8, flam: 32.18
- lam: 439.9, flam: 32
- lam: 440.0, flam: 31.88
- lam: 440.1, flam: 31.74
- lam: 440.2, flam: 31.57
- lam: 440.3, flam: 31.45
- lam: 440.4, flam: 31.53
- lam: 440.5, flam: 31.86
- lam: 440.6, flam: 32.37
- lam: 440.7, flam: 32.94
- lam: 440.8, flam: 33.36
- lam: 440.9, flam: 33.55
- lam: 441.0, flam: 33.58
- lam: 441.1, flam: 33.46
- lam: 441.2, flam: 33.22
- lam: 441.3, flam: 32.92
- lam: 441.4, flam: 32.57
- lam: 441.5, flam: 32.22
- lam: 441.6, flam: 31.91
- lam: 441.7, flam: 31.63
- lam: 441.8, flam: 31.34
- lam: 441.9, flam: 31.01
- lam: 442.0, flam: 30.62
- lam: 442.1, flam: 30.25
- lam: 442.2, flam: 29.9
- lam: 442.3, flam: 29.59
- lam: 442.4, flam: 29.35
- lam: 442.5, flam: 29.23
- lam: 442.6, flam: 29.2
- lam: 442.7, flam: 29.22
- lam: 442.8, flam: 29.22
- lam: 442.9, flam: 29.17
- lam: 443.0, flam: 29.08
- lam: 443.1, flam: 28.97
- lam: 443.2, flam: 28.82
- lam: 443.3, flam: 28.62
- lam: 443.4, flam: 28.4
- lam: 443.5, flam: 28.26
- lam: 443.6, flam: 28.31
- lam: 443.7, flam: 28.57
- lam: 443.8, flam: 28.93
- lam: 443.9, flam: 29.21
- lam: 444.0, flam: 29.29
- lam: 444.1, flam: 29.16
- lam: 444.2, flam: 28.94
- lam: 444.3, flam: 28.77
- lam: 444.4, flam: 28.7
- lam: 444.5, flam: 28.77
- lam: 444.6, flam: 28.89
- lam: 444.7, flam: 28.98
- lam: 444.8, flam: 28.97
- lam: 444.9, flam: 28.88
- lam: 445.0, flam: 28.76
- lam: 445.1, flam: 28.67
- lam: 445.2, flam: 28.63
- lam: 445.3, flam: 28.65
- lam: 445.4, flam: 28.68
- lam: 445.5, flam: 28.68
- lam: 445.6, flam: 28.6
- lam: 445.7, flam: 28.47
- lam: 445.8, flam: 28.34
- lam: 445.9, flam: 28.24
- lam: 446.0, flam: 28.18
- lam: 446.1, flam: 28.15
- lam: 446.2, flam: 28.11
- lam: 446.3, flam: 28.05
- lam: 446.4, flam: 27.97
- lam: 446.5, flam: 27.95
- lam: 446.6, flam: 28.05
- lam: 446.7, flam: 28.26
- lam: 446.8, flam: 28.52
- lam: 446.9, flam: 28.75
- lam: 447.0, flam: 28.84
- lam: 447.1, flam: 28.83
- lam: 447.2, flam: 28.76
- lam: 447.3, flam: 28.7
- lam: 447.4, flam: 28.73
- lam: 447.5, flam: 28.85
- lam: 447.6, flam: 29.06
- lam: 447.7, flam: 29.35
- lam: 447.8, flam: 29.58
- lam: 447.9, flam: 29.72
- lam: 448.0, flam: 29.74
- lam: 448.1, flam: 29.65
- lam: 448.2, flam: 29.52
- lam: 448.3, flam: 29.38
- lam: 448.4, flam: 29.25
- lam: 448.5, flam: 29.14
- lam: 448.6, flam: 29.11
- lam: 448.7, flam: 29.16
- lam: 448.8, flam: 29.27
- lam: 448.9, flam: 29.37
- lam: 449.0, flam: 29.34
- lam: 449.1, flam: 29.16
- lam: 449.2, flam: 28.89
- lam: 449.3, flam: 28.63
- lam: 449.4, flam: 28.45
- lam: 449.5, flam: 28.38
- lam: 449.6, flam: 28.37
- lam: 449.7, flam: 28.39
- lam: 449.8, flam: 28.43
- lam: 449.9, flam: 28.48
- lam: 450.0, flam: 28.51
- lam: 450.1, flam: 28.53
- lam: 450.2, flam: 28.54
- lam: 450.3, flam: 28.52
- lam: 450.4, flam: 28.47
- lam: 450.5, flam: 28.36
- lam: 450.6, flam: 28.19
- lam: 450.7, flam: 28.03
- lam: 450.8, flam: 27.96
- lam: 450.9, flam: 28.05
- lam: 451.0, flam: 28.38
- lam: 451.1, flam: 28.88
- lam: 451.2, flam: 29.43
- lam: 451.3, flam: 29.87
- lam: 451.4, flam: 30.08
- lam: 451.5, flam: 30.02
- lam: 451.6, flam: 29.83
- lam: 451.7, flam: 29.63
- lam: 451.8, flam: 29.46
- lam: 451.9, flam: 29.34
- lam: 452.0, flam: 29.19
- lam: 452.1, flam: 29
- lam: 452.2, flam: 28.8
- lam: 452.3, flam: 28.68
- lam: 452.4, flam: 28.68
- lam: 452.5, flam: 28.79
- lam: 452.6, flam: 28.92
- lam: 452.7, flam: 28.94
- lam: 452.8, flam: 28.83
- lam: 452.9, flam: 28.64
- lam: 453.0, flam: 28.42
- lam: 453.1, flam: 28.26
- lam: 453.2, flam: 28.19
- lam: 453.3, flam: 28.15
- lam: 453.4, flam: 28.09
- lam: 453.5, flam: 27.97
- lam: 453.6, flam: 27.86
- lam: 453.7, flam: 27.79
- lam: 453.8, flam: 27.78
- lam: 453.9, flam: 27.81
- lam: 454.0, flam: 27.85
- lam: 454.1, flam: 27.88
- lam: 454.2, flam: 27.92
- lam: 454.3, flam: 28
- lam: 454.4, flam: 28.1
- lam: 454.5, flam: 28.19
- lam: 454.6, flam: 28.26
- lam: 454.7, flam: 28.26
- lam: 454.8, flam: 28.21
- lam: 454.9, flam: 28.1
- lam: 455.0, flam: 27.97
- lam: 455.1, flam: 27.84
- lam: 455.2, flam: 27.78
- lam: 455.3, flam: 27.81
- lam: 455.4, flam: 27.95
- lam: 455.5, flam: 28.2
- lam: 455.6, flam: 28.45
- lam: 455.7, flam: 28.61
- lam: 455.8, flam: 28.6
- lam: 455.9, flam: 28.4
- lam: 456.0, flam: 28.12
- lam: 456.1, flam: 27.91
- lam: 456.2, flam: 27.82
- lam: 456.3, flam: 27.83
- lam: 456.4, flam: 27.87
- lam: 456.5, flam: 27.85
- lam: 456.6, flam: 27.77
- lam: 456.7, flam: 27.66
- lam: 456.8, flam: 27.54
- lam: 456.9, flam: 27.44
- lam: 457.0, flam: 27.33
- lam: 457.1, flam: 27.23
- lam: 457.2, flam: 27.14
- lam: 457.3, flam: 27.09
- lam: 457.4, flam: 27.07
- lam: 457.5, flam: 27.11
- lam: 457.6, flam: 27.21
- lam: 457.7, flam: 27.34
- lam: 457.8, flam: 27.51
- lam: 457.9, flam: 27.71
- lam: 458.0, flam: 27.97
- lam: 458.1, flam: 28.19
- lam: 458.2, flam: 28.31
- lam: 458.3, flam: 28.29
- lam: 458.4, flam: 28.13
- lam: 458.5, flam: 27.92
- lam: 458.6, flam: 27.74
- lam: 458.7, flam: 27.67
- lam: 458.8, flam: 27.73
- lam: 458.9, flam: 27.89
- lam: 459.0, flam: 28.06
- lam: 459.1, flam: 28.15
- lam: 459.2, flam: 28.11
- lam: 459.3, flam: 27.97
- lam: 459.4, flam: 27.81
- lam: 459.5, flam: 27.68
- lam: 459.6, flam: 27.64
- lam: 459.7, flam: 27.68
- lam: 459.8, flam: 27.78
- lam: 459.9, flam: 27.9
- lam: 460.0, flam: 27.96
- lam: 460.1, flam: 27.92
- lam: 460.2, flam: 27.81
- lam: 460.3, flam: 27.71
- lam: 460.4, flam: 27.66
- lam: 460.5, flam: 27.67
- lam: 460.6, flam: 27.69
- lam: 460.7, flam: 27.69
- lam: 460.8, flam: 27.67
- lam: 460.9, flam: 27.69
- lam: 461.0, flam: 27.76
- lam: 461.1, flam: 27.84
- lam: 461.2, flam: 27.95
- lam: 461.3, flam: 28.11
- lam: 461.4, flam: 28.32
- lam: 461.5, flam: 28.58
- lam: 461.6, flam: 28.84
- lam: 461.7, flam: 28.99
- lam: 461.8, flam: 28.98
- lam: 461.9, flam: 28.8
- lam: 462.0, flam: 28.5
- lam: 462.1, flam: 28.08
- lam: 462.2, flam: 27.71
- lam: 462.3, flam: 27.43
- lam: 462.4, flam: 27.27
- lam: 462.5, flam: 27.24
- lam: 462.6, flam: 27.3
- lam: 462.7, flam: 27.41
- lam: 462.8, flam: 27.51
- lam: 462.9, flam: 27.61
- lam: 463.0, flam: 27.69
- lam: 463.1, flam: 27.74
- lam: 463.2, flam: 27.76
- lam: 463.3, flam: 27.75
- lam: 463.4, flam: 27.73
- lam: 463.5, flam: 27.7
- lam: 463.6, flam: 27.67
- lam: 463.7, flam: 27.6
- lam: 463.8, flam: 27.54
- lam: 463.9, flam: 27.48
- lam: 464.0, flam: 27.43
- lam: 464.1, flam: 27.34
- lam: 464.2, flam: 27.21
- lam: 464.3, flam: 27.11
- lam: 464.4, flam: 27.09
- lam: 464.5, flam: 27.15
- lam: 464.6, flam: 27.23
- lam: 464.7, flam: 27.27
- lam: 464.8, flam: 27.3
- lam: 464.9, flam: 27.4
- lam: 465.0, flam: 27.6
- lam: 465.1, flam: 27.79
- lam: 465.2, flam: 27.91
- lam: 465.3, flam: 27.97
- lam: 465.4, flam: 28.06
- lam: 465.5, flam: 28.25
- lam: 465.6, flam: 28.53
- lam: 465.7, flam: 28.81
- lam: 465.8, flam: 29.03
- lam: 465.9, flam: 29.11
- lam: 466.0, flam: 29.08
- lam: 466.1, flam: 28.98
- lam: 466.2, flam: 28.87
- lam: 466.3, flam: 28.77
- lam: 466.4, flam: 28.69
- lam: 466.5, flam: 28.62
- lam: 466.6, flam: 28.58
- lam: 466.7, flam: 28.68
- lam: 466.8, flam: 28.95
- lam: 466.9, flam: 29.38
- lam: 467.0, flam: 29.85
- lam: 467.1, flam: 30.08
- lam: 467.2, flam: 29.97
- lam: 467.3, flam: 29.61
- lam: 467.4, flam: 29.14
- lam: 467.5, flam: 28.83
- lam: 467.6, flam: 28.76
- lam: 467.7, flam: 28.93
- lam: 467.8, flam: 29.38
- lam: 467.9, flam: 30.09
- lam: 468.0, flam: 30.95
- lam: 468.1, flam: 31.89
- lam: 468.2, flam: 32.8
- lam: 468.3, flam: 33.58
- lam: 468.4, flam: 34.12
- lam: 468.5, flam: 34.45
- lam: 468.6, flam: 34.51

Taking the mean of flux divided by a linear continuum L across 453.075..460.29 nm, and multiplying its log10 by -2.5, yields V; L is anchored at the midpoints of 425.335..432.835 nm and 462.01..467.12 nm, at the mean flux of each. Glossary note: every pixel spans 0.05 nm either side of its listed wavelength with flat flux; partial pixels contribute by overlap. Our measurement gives 0.05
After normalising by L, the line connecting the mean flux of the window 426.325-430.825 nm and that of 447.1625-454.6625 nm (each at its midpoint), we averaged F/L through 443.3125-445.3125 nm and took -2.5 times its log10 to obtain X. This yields 0.041 mag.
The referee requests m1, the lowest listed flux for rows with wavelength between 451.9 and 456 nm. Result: 27.78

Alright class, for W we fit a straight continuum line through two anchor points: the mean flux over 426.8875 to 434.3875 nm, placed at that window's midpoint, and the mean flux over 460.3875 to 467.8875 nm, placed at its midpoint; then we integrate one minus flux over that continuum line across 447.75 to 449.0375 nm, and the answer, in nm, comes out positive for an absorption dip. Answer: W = 0.09 nm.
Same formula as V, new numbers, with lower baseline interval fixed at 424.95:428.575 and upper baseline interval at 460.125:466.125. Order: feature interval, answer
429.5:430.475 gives -0.04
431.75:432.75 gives -0.16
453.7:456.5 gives 0.03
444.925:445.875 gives 0.05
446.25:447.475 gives 0.05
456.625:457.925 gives 0.05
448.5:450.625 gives 0.03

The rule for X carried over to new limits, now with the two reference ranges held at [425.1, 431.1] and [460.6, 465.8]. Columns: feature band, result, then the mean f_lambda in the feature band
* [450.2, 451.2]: 0.04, 28.4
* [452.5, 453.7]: 0.03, 28.4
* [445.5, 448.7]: 0.04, 28.8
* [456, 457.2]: 0.04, 27.7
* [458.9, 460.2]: 0.01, 27.9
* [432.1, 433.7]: -0.22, 38.8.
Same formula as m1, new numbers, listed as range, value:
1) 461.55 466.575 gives 27.09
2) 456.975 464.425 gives 27.07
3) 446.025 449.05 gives 27.95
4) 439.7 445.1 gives 28.26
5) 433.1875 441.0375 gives 31.45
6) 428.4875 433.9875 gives 32.2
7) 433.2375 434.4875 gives 39.96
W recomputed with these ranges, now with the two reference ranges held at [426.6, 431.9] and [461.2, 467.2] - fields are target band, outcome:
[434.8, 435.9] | -0.42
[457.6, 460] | 0.08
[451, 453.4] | 0.06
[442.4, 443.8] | 0.10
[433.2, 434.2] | -0.41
